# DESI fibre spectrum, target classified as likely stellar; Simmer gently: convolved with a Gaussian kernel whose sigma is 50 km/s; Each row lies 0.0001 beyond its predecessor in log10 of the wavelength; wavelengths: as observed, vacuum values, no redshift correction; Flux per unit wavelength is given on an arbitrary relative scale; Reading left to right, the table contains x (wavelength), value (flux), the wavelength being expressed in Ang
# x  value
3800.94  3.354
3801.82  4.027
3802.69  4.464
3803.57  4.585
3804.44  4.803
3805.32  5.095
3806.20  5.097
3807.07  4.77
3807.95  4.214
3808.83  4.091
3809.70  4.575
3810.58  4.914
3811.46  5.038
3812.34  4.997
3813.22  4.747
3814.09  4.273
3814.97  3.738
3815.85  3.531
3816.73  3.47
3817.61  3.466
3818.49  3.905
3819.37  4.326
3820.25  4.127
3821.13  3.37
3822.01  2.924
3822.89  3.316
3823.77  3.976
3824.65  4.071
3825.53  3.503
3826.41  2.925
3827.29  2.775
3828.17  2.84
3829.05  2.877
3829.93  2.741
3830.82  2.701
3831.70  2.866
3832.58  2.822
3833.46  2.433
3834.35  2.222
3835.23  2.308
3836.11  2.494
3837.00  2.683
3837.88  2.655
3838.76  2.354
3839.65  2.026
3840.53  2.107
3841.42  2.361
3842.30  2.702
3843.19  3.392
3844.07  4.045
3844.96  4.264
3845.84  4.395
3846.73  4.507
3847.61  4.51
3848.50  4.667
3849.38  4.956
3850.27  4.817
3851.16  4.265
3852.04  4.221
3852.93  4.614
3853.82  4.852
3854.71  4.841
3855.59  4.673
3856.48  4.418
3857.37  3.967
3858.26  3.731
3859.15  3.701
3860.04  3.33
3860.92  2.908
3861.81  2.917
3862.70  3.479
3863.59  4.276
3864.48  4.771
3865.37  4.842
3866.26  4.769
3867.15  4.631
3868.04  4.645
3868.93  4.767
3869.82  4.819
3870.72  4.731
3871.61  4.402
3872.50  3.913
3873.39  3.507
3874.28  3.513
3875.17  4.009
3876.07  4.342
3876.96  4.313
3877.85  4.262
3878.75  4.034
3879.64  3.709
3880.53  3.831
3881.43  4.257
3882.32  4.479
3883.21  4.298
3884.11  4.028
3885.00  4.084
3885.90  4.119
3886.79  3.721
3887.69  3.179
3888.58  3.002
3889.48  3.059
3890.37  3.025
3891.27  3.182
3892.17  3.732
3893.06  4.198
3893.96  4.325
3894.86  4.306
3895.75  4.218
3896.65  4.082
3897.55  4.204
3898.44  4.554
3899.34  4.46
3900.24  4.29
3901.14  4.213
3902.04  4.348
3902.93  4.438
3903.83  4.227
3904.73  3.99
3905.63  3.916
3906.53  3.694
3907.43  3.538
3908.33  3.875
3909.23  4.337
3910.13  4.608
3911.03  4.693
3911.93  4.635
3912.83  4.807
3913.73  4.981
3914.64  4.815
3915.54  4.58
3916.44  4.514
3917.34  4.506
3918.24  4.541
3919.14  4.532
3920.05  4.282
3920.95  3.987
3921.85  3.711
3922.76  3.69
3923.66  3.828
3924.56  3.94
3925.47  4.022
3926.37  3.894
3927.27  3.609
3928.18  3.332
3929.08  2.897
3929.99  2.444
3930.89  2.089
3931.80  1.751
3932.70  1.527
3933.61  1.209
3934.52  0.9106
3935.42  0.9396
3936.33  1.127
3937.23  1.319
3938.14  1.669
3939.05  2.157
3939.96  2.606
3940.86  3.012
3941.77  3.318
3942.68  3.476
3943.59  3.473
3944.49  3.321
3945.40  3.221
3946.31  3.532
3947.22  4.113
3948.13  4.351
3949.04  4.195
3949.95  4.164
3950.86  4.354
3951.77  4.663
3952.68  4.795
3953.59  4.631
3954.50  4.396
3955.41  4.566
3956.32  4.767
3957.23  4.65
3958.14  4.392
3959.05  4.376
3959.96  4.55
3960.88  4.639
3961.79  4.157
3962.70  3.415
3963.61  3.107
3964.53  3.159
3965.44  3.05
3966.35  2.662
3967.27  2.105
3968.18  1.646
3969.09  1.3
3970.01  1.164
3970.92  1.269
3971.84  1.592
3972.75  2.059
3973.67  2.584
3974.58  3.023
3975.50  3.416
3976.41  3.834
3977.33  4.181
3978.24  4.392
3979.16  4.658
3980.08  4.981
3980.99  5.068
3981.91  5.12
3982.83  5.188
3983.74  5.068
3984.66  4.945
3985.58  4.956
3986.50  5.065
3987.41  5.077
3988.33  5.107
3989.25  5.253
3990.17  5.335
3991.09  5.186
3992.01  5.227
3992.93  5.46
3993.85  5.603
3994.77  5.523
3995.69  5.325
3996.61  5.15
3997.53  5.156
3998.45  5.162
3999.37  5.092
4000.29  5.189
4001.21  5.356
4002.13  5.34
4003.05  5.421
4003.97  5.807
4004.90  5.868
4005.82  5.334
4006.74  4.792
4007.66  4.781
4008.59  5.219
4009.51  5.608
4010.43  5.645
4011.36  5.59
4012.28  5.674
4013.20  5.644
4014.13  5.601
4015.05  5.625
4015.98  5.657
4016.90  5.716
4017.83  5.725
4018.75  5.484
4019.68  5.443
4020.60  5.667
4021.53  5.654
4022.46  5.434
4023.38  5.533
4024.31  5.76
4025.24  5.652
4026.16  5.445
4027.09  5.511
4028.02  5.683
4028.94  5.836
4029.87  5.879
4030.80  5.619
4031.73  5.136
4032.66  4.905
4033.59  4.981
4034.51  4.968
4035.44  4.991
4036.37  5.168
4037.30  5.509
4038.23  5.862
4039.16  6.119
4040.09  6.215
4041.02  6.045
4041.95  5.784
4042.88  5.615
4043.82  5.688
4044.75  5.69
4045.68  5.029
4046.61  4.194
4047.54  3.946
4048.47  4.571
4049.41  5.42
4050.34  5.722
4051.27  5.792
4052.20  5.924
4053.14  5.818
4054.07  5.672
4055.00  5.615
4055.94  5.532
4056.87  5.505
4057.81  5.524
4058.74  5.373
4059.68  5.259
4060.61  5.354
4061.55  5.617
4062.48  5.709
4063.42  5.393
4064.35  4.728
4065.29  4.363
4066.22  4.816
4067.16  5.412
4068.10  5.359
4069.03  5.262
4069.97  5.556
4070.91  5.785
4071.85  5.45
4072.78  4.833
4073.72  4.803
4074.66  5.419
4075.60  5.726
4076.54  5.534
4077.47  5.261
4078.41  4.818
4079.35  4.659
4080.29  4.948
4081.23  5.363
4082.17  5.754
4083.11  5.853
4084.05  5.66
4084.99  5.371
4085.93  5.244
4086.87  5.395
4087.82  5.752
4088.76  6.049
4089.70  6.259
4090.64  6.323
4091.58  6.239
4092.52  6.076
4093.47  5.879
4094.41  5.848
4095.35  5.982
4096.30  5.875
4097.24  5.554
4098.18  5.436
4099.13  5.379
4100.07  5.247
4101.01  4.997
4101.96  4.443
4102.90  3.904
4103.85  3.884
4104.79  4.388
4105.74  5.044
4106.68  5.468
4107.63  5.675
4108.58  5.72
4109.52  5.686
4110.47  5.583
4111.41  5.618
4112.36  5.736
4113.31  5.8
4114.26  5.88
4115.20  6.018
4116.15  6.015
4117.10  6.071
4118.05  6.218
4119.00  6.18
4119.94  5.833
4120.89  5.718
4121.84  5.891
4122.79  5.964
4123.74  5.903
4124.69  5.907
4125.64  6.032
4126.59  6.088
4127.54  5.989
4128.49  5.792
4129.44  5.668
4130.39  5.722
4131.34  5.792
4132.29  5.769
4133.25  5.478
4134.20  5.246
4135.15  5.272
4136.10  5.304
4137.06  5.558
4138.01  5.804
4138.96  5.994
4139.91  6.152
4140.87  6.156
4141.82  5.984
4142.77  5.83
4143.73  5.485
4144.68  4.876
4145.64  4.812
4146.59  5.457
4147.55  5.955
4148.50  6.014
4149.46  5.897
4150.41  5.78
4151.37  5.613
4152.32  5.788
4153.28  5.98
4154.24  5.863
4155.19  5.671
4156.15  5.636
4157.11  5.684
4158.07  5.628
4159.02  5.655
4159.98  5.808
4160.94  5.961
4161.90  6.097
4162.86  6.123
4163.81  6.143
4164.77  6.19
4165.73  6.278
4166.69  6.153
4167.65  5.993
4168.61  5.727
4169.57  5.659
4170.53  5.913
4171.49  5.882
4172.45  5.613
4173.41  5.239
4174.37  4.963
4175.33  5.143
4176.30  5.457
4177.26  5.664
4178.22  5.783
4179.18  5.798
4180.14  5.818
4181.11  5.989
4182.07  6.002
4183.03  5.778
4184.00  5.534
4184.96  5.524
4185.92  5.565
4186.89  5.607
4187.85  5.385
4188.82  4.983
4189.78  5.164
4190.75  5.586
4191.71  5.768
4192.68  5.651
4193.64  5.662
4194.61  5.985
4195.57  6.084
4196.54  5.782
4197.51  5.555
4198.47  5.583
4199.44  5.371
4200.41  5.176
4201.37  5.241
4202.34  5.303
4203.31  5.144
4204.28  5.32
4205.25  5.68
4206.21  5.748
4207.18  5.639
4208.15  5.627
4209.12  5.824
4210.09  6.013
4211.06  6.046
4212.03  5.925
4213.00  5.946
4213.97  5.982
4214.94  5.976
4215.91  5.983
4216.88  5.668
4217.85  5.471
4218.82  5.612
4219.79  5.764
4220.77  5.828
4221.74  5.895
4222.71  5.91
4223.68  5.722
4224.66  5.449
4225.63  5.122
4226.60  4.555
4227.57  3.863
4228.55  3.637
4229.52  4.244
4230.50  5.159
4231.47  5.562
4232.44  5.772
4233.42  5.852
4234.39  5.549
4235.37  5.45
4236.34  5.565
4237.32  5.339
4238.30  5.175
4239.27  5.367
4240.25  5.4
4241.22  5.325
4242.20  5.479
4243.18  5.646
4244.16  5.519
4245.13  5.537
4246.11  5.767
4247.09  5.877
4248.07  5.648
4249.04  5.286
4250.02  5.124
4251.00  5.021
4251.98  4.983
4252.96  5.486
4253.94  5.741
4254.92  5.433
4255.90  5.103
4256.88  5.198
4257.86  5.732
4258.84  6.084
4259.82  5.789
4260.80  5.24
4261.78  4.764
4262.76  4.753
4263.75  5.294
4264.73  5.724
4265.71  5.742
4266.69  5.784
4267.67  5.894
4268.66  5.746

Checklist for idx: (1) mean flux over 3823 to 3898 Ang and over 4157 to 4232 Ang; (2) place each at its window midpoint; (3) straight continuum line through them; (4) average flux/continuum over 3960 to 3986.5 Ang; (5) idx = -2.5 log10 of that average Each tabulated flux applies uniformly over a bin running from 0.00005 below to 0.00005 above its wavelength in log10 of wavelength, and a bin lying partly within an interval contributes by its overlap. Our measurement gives 0.25 mag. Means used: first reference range 3.76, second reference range 5.6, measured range 3.5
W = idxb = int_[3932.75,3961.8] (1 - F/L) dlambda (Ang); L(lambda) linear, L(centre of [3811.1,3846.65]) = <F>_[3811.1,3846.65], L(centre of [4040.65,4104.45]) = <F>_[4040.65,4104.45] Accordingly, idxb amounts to 6.0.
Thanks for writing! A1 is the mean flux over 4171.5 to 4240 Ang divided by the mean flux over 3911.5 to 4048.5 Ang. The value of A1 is 1.3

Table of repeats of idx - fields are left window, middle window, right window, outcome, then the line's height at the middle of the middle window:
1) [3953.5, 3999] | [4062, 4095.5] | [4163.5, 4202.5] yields -0.12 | 4.89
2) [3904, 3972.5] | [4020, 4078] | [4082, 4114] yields -0.12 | 4.87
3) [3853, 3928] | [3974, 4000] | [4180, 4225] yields -0.07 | 4.6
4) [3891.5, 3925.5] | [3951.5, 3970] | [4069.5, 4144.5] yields 0.24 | 4.6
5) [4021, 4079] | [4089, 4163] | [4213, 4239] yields -0.06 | 5.4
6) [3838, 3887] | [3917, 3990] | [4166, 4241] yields 0.25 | 4.44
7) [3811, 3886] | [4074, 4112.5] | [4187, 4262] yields -0.11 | 4.89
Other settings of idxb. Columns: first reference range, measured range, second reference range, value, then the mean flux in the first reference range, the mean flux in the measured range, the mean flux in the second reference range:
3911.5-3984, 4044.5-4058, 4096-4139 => -1.6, 3.5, 5.32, 5.57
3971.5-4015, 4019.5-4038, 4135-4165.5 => -1.2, 4.93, 5.44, 5.77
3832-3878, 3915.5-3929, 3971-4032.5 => 1.2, 3.83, 4.02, 5.09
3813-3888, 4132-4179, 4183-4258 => -4.9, 3.76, 5.72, 5.48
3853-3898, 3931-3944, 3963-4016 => 6.9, 4.05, 2.03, 4.5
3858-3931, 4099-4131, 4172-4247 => -3.1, 4.04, 5.58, 5.52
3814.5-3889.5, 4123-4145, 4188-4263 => -3.0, 3.73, 5.74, 5.47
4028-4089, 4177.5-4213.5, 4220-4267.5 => -1.8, 5.39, 5.64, 5.37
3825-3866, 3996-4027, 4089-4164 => -4.3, 3.53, 5.46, 5.69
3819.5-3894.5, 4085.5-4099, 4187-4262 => -2.8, 3.72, 5.84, 5.48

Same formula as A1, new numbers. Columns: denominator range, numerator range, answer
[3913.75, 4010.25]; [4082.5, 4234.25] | 1.43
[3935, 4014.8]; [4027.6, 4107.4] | 1.29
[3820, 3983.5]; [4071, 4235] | 1.53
